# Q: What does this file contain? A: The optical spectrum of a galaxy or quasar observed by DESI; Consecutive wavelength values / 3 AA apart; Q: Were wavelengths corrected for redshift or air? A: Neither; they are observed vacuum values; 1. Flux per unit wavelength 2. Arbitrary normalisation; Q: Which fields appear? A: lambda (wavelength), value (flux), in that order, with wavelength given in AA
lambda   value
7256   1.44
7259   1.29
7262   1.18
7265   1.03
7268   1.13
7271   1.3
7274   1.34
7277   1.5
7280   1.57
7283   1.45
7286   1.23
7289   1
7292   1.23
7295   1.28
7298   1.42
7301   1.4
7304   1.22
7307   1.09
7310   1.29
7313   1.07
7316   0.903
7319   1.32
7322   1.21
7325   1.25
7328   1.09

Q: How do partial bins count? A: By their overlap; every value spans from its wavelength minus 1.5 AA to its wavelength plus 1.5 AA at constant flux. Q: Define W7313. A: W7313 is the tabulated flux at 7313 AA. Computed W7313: 1.07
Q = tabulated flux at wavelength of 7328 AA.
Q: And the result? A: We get 1.09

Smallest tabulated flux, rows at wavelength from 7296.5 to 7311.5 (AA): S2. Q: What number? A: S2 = 1.09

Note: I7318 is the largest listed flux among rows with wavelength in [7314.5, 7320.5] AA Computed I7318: 1.32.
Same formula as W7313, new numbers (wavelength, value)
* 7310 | 1.29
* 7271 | 1.3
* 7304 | 1.22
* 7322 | 1.21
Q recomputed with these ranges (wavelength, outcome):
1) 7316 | 0.903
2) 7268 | 1.13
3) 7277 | 1.5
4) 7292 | 1.23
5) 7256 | 1.44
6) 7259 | 1.29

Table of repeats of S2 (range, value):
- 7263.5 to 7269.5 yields 1.03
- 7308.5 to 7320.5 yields 0.903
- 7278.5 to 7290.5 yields 1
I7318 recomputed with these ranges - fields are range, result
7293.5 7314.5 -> 1.42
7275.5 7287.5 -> 1.57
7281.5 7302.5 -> 1.45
